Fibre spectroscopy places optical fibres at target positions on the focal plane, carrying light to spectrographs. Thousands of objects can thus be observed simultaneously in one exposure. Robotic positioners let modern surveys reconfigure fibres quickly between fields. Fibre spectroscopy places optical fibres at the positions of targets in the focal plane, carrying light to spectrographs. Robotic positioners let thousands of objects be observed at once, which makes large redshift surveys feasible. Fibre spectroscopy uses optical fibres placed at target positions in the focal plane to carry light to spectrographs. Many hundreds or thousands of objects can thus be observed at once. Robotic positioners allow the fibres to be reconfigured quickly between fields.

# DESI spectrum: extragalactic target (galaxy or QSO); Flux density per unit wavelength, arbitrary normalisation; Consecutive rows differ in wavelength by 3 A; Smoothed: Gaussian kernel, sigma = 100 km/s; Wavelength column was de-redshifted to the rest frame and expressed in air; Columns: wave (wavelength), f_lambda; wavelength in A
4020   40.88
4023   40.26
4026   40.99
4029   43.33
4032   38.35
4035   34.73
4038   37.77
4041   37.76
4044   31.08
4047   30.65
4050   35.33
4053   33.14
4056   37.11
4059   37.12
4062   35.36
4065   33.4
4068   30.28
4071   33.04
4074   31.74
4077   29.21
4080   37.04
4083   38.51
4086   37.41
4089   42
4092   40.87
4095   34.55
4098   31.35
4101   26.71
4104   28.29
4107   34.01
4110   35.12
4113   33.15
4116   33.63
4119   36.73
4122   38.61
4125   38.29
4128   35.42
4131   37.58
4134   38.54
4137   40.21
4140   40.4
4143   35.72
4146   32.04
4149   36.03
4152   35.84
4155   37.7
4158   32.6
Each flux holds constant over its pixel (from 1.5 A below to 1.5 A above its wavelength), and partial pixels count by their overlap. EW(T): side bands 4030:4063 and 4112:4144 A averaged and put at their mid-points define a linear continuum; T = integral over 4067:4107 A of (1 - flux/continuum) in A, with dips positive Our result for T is 2.57 A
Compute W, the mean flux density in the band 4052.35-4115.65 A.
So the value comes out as 34.3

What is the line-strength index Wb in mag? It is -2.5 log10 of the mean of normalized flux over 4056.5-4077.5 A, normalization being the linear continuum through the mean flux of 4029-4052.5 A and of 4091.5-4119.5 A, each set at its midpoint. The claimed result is 0.04 mag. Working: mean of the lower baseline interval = 35.5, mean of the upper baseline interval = 33.1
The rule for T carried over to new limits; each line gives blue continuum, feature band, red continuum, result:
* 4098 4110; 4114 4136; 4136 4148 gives -1.86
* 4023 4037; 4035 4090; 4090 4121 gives 3.06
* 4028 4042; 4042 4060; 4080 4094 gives 2.08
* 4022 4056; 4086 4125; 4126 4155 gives 2.11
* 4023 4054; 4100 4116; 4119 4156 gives 2.24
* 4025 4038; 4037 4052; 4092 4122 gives 1.48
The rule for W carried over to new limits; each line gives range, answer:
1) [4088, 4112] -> 33.9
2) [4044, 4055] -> 33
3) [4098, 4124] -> 33.3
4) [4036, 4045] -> 35.7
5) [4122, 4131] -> 37.3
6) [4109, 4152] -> 36.5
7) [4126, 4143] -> 38.2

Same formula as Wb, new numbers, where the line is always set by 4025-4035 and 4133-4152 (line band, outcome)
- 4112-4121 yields 0.09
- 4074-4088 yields 0.10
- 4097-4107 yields 0.28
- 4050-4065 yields 0.11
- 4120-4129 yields 0.00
